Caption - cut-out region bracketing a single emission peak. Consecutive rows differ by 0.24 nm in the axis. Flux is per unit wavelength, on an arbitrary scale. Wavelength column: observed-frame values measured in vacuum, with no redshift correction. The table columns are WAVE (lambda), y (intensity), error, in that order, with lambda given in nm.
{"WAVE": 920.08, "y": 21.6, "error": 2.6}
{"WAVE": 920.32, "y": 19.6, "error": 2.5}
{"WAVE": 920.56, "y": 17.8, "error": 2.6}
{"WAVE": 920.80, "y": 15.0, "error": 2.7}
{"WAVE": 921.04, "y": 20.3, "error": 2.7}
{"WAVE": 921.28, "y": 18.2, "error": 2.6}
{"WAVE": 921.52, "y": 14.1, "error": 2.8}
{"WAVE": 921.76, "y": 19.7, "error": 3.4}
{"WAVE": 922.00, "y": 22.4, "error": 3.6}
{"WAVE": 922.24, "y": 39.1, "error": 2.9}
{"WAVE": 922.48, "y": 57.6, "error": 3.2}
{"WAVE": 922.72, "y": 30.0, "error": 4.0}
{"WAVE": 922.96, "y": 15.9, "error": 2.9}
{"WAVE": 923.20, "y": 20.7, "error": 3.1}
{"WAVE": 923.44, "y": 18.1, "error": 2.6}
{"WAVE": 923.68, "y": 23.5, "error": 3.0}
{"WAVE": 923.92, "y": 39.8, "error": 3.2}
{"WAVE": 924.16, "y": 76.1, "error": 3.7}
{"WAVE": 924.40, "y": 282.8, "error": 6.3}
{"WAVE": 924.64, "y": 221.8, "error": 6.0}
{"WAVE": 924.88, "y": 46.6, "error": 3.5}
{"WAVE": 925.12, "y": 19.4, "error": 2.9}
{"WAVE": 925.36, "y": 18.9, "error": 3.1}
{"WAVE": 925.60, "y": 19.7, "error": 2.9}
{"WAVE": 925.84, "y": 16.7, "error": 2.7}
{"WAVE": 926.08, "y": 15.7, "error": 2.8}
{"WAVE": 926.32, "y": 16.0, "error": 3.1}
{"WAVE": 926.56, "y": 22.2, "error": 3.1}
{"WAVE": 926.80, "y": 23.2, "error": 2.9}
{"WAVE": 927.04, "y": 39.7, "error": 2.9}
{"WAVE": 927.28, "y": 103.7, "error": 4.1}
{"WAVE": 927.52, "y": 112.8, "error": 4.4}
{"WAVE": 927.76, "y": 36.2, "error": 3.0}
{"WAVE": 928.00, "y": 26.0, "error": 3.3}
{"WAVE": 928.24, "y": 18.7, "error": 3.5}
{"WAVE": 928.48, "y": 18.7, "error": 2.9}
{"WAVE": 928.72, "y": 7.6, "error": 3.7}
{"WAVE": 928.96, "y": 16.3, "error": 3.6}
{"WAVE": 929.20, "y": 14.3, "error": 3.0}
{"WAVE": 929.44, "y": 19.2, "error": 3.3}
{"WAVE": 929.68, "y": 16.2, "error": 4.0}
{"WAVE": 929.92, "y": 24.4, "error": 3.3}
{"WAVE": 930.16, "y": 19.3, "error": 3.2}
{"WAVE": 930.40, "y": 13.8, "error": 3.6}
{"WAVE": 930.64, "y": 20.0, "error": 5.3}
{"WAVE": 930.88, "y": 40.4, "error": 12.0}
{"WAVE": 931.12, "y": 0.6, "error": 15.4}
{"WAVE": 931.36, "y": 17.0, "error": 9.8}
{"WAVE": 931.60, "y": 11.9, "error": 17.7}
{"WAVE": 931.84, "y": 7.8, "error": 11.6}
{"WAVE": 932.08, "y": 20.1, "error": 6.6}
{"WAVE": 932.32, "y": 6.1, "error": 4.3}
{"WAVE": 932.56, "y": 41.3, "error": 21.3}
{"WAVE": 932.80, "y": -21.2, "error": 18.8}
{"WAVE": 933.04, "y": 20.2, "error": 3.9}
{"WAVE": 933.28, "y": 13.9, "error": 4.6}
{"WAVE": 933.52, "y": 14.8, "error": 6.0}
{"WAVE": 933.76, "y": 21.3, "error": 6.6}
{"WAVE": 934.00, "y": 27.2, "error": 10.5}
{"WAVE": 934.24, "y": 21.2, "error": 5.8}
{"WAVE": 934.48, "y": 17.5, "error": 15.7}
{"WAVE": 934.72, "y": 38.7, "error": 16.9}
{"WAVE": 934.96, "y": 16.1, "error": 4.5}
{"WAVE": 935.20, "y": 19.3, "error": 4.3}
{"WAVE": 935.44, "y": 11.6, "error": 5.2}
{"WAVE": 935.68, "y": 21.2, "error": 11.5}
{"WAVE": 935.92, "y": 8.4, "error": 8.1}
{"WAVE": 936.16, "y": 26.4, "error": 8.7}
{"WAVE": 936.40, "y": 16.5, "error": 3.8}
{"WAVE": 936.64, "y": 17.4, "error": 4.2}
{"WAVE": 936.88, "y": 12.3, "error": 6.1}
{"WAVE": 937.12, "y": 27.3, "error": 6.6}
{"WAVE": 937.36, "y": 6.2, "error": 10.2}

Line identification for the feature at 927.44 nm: [N II]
